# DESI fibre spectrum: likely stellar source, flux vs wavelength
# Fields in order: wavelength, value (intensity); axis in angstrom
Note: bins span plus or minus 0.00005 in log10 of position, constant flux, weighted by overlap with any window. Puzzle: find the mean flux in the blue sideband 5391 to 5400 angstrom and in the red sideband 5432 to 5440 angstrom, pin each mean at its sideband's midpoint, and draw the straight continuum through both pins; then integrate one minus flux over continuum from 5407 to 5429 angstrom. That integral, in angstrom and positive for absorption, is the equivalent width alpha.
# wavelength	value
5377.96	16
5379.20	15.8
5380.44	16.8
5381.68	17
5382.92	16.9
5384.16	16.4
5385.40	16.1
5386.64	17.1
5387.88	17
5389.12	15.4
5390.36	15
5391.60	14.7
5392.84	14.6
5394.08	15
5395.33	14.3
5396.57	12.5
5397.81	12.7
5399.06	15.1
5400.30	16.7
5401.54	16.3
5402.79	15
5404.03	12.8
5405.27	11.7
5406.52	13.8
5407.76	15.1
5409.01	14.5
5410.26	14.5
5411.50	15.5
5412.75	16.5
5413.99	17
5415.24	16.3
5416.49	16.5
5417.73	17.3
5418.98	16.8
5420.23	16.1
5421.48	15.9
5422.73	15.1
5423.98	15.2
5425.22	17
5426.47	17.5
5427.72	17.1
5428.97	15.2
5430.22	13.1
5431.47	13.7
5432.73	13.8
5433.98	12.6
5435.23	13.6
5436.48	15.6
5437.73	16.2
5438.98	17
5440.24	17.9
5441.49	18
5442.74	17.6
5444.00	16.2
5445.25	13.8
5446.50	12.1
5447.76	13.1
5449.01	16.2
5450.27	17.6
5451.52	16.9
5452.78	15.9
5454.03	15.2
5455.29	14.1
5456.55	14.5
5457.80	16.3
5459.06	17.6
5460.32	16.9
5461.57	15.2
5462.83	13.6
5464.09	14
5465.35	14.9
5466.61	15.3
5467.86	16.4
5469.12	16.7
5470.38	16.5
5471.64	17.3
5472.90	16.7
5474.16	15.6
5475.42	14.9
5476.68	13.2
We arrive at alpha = -2.2 angstrom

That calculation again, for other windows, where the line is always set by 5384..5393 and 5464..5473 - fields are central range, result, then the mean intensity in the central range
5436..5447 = -0.08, 16.1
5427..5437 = 1.00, 14.3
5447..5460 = 0.23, 15.7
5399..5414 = 0.95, 14.9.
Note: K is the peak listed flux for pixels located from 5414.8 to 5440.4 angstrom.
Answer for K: 17.9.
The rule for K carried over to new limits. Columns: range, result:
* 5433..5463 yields 18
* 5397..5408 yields 16.7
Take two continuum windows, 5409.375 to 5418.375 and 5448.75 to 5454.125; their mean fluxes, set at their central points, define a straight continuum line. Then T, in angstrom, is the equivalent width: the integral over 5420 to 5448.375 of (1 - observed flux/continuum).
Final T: 1.7 angstrom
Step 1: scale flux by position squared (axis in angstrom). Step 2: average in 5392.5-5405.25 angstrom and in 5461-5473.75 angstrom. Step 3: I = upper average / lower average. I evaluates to 1.1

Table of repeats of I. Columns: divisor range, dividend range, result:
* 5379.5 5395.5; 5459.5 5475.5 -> 1.02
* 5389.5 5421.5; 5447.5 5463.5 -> 1.06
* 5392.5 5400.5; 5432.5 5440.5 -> 1.08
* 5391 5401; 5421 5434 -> 1.06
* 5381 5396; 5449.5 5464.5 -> 1.02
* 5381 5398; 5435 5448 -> 1.04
